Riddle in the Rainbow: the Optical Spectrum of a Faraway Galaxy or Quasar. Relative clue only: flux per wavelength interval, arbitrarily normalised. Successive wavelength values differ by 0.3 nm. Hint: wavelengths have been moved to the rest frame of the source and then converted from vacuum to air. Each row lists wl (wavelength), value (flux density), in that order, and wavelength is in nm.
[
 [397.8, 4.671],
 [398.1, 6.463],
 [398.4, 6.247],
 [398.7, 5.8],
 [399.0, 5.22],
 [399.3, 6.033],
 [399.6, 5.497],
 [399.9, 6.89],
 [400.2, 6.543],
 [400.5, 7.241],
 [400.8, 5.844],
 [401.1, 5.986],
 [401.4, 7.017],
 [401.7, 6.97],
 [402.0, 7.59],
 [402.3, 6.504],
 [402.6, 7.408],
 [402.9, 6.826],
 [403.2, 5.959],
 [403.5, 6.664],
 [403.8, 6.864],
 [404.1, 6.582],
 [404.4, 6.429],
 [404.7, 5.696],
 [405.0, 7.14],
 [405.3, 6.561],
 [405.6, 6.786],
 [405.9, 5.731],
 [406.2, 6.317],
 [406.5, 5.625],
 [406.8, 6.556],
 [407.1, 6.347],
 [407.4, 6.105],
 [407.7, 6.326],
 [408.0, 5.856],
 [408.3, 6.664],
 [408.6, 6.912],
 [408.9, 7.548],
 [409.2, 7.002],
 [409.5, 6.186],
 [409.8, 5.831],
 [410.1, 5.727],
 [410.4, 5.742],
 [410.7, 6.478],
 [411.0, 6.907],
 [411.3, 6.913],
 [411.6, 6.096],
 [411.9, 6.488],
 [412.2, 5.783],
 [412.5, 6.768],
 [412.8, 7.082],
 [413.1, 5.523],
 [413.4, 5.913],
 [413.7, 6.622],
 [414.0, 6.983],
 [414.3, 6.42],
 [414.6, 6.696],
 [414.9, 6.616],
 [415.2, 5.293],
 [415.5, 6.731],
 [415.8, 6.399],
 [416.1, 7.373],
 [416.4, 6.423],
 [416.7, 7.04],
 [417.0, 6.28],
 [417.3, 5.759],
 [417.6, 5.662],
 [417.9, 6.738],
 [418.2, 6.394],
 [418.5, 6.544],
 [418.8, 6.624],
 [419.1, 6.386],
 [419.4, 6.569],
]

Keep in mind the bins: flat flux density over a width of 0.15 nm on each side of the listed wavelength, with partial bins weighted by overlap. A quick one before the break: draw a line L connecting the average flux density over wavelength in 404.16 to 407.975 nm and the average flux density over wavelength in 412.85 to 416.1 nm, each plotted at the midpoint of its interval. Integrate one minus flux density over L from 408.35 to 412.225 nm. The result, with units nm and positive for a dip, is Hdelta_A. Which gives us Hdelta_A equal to -0.07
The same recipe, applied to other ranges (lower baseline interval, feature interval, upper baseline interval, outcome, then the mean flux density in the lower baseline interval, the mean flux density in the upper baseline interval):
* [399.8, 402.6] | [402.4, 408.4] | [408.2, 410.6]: 0.17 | 6.77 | 6.45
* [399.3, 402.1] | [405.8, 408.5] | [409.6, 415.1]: 0.11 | 6.57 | 6.35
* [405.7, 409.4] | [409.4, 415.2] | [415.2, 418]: 0.08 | 6.42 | 6.42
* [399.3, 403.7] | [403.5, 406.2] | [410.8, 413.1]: 0.04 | 6.62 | 6.51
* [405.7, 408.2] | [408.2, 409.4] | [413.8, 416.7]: -0.15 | 6.13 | 6.57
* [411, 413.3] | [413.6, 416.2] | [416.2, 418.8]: -0.06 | 6.4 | 6.39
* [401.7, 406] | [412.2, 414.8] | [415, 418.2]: -0.01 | 6.65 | 6.37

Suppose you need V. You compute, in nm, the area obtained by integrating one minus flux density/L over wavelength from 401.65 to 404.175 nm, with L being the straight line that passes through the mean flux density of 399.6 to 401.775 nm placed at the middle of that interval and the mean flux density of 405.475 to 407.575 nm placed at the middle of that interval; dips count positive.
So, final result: -0.16 nm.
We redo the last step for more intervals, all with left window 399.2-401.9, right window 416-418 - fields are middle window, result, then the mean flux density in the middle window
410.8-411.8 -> -0.03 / 6.62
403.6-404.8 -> 0.01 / 6.43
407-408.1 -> 0.05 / 6.16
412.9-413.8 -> 0.06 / 6.04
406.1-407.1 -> 0.04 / 6.19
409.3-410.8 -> 0.10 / 6.01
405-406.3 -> 0.00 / 6.44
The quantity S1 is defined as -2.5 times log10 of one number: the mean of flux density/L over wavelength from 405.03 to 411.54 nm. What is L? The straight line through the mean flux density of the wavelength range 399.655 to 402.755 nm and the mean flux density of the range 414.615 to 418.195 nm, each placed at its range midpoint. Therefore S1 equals 0.033 mag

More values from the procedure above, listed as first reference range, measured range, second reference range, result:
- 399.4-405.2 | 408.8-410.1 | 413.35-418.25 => 0.00 mag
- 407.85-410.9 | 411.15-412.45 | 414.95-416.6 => 0.01 mag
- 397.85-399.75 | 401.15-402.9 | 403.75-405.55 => -0.13 mag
